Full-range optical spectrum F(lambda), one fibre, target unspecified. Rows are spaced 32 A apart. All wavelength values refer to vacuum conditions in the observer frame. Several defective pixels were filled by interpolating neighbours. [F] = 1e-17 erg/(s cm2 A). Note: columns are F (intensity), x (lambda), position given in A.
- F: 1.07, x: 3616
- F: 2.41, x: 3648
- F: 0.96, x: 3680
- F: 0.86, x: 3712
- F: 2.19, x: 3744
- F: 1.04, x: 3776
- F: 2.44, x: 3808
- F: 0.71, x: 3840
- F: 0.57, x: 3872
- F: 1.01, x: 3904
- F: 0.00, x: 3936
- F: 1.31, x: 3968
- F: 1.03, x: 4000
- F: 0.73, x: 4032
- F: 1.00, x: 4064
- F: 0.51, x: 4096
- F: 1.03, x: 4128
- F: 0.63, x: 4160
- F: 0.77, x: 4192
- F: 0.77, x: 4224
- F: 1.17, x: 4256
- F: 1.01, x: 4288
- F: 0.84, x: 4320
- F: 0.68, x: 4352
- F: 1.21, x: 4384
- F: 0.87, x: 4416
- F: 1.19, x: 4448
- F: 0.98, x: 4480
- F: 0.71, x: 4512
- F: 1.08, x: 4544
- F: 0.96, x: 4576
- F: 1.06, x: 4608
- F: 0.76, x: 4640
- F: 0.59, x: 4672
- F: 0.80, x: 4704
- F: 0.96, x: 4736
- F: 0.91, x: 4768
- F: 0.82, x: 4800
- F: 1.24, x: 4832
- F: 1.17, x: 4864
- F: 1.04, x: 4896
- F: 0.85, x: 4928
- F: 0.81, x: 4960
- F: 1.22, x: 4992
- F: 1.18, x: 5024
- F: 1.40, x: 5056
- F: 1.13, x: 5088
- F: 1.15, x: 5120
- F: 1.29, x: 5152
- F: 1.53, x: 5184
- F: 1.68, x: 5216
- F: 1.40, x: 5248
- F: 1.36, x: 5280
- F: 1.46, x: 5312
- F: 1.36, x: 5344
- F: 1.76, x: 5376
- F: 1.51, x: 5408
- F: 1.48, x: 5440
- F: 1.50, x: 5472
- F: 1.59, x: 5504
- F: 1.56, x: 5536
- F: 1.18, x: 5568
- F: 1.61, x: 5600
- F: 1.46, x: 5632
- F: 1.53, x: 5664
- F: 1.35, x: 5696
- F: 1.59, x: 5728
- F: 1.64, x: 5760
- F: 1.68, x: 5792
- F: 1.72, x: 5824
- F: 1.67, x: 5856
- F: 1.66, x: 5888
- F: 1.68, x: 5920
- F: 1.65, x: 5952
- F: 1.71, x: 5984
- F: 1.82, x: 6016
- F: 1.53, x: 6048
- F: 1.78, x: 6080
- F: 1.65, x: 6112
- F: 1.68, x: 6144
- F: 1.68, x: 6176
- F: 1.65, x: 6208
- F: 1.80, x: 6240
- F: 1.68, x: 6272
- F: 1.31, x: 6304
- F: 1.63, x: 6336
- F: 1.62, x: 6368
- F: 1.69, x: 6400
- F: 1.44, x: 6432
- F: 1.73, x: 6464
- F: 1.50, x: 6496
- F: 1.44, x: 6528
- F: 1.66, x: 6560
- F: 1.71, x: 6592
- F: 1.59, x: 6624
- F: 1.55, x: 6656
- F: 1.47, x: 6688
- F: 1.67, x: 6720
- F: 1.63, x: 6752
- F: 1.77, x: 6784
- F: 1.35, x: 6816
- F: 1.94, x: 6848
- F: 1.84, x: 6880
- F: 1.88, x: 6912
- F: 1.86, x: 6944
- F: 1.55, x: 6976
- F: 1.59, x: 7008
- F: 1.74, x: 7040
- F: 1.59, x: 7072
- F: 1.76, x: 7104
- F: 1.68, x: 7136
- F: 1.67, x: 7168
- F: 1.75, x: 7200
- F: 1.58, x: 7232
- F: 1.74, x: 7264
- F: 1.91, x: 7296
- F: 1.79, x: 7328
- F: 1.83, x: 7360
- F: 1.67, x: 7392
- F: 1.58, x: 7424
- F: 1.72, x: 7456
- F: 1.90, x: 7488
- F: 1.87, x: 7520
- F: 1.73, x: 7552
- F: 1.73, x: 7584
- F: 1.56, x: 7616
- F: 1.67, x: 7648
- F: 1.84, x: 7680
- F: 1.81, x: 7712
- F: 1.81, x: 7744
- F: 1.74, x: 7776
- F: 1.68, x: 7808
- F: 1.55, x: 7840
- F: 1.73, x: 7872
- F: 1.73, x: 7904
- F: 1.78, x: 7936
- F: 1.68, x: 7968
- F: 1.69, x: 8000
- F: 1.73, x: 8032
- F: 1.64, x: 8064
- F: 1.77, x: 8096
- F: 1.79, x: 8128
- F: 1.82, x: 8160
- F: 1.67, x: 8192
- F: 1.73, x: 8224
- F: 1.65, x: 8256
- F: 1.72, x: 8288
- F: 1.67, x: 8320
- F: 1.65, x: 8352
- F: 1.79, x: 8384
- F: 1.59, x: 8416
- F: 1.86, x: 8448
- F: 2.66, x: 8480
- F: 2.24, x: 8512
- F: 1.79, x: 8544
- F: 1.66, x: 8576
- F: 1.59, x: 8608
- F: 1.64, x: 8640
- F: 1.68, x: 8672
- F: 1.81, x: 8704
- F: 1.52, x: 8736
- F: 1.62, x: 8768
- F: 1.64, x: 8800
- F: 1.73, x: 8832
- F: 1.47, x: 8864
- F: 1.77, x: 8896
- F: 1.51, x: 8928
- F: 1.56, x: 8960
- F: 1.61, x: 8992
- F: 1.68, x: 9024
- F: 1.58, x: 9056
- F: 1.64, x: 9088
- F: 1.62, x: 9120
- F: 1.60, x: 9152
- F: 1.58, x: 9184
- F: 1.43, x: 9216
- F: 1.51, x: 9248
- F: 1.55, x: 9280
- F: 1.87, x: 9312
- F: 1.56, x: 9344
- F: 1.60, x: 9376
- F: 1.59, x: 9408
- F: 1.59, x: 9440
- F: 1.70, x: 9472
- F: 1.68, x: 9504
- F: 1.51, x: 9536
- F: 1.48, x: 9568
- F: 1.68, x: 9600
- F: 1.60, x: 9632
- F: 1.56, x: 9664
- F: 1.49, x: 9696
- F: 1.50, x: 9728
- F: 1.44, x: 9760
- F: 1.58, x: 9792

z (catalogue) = 0.292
